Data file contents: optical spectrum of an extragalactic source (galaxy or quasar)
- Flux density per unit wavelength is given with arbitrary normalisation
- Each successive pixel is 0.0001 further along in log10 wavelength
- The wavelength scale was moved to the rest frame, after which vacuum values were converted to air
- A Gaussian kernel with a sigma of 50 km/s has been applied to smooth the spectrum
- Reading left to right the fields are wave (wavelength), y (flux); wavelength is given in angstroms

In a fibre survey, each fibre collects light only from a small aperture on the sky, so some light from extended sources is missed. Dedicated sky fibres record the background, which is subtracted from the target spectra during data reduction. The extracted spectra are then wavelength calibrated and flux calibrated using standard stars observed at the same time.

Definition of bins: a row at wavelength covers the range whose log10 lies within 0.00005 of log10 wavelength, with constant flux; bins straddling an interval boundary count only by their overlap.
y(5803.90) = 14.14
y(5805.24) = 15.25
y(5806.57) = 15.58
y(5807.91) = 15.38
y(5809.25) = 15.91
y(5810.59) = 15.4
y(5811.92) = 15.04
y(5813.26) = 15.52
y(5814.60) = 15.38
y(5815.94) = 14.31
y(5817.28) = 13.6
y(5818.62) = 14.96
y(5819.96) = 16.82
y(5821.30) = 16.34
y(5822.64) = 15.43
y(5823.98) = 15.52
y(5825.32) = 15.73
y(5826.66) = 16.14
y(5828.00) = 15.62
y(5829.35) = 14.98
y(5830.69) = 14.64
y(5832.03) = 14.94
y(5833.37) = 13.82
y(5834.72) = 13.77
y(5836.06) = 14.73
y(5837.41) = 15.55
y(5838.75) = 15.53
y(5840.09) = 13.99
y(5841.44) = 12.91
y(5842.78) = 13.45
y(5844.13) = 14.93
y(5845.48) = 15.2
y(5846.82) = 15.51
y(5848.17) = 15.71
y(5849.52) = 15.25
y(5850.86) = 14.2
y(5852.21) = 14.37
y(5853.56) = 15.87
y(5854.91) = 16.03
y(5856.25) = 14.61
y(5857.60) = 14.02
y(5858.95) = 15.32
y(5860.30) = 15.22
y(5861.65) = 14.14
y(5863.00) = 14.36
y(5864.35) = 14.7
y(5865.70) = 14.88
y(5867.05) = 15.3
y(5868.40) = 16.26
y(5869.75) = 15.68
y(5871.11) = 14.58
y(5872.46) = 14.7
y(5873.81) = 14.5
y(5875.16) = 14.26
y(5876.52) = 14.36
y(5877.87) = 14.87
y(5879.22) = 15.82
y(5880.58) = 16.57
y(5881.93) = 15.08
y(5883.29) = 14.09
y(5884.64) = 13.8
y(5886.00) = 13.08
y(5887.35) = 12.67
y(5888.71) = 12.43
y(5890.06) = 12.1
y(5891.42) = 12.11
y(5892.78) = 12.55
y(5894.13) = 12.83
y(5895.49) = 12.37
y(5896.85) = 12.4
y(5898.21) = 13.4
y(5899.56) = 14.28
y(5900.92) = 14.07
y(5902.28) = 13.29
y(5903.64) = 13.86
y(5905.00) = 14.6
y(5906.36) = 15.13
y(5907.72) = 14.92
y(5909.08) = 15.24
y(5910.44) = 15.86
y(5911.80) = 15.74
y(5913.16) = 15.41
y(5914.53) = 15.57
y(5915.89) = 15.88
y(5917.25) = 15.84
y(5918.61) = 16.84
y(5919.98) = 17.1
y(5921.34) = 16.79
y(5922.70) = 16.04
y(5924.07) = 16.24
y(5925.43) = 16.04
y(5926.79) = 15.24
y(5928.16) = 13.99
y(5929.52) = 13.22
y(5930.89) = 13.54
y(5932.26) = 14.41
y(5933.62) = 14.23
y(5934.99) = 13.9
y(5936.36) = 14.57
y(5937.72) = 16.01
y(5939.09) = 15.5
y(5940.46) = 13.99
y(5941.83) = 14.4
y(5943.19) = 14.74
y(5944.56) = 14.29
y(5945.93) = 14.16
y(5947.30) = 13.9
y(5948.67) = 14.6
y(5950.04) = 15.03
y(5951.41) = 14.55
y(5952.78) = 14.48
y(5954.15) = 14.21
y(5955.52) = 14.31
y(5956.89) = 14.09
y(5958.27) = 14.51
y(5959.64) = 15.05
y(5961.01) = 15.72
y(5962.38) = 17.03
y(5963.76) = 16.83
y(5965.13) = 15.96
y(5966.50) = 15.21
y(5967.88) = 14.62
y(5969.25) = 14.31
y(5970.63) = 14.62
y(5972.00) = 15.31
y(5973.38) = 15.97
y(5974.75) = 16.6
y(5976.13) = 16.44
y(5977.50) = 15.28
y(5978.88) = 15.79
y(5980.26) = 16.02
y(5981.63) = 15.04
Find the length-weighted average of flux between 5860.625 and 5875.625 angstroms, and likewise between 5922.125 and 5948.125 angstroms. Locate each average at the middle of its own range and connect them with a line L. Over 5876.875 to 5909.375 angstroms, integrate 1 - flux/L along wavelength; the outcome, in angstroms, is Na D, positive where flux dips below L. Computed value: 2.2 angstroms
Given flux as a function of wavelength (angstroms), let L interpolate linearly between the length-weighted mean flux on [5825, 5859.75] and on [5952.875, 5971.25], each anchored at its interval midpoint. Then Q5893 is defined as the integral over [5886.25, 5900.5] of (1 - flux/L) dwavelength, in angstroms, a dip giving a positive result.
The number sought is 2.1 angstroms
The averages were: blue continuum 14.9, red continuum 15.1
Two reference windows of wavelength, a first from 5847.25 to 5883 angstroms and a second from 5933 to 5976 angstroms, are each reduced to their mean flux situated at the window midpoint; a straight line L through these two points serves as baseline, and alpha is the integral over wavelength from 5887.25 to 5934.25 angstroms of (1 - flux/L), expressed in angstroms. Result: 1.54 angstroms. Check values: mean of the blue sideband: 15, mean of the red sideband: 14.9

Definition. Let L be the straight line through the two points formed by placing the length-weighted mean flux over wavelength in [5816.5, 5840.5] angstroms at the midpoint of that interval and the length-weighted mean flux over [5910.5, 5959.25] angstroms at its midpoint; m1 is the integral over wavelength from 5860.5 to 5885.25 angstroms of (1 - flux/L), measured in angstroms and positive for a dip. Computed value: 0.3 angstroms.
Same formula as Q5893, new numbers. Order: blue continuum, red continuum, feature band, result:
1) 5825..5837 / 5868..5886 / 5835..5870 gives 0.00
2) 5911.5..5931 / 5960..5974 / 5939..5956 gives 1.24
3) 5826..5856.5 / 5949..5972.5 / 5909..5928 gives -1.24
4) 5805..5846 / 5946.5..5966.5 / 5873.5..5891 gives 1.10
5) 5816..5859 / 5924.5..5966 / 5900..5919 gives -0.37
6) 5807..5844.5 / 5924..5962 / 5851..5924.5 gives 0.67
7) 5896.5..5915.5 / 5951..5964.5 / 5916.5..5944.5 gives -0.52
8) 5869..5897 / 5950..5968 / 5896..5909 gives 0.16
